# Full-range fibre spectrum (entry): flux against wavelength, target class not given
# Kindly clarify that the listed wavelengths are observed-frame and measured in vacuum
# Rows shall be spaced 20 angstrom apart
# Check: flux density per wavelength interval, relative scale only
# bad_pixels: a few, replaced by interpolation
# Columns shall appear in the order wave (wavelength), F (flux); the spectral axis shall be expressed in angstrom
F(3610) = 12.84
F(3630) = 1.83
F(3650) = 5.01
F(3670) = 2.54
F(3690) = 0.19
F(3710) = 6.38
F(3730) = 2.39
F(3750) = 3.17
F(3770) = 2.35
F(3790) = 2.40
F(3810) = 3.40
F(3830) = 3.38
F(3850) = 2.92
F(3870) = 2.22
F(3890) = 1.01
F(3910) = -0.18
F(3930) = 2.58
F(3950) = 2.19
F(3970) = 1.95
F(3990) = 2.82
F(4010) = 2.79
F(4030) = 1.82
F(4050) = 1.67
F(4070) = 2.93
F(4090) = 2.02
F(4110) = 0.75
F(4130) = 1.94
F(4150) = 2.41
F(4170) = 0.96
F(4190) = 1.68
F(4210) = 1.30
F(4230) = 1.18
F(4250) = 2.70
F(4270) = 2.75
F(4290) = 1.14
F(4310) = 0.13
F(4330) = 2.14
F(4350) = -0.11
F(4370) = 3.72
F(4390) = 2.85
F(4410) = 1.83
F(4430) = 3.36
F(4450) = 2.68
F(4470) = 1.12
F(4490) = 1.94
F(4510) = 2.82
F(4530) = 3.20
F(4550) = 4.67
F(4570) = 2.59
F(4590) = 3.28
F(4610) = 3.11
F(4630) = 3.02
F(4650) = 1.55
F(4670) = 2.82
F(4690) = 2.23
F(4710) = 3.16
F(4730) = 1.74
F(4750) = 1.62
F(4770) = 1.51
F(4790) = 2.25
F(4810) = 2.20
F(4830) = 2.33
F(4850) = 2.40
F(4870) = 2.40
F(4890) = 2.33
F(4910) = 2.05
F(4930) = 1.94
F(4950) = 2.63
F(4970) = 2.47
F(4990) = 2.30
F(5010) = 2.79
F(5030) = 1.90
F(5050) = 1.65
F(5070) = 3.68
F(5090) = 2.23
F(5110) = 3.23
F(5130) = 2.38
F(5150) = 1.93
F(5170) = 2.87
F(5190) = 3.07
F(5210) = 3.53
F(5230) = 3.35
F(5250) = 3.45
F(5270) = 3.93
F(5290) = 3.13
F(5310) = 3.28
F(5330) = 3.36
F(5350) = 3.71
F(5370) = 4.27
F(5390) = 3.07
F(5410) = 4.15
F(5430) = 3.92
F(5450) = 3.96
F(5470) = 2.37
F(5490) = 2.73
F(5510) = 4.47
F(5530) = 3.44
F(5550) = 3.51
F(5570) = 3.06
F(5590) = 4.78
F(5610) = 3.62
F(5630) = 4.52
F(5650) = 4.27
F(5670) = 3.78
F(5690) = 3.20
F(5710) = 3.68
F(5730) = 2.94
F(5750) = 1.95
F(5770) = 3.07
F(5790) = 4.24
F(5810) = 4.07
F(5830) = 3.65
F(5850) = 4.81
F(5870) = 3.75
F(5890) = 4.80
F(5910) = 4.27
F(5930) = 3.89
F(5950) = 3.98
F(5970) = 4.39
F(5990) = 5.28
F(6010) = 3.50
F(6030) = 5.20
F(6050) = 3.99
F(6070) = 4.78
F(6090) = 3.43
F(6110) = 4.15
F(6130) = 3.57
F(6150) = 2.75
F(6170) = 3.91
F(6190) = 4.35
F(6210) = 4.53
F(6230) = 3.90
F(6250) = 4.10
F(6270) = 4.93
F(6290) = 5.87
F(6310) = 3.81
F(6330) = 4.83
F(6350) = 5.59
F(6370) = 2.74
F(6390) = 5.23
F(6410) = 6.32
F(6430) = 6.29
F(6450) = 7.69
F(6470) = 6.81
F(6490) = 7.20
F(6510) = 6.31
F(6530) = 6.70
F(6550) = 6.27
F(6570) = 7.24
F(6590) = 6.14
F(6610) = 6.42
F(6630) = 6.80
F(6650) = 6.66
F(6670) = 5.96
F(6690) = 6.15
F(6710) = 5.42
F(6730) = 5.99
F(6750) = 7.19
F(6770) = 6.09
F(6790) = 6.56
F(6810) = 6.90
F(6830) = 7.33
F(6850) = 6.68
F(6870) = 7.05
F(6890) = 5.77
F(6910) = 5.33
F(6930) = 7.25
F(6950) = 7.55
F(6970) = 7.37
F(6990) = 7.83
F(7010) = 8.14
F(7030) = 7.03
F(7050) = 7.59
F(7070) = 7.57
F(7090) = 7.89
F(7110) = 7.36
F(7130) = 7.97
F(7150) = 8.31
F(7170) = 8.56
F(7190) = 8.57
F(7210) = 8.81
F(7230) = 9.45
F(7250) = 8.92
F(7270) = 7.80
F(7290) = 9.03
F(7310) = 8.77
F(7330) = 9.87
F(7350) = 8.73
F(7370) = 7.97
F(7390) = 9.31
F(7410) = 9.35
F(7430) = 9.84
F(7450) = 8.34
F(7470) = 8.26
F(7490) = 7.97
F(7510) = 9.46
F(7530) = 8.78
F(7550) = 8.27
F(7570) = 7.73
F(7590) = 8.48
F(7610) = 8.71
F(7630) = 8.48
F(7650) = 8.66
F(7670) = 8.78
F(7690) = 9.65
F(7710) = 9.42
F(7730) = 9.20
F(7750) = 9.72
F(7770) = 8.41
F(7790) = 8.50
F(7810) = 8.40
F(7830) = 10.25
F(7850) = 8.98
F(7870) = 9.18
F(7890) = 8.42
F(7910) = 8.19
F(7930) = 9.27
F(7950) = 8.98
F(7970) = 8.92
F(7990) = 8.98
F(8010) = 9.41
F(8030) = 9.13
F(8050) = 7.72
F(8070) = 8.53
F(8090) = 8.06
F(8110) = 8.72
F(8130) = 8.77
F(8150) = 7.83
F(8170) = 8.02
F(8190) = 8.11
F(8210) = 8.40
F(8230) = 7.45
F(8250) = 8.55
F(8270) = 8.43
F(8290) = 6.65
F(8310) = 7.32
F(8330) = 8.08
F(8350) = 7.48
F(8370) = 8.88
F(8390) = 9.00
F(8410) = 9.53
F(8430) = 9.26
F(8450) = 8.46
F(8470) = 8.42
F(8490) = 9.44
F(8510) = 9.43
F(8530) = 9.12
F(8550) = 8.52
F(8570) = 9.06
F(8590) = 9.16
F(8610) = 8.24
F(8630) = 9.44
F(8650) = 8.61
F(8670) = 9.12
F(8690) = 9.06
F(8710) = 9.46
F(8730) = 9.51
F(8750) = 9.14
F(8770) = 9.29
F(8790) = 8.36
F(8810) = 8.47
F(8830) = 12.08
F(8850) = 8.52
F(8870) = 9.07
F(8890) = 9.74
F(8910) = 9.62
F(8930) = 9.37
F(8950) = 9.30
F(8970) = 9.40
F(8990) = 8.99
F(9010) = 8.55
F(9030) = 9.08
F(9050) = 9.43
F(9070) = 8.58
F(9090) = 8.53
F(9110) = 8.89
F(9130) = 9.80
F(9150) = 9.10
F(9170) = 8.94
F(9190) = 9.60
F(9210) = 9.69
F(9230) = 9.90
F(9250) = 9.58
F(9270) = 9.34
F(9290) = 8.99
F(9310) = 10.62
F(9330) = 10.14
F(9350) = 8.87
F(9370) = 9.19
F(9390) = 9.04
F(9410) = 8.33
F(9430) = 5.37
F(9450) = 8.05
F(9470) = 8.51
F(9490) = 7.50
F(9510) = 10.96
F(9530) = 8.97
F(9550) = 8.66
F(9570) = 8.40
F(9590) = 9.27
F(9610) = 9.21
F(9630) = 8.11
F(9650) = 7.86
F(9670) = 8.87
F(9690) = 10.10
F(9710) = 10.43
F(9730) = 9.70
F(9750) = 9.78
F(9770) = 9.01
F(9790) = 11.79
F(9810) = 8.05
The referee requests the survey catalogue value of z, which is 0.604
